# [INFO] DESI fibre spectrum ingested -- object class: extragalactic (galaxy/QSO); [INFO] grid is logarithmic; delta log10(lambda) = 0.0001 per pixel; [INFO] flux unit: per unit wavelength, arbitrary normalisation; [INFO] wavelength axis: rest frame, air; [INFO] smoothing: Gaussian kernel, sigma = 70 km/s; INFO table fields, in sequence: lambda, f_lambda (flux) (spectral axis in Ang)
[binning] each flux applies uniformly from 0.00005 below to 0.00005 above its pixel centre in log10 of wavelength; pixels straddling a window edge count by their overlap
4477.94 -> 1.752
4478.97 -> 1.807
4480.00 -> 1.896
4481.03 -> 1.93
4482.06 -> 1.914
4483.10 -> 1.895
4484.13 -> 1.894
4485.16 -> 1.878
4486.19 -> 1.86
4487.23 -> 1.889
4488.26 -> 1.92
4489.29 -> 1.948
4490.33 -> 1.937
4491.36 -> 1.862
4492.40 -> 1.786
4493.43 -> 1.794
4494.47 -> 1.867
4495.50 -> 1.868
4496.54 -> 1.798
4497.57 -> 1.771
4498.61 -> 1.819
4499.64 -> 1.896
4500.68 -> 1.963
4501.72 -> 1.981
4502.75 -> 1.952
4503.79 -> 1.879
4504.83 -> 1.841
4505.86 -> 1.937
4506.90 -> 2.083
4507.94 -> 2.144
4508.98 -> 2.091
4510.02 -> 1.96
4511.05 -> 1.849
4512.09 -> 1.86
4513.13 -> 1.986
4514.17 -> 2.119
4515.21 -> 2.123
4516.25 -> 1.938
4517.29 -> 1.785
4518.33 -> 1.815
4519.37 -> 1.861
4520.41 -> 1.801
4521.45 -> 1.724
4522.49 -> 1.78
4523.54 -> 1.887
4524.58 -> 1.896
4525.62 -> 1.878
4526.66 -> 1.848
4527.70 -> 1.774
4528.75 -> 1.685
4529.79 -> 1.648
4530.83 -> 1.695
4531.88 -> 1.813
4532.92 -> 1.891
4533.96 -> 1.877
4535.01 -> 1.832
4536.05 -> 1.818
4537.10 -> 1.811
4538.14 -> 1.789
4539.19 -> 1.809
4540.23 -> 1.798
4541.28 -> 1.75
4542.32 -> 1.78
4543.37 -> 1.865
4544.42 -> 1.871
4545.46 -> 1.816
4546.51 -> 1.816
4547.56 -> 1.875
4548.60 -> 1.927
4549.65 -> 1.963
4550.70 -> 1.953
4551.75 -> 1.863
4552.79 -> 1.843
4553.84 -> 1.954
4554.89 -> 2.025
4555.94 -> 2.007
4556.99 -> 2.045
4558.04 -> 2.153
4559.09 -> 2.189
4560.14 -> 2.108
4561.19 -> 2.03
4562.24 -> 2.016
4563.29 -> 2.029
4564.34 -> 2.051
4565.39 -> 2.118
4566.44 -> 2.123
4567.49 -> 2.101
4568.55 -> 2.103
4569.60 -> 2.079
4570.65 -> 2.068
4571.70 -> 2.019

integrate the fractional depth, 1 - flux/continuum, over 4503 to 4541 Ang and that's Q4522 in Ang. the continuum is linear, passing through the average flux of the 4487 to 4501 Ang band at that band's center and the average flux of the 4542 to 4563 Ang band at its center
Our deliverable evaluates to 0.8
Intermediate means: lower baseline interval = 1.86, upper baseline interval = 1.96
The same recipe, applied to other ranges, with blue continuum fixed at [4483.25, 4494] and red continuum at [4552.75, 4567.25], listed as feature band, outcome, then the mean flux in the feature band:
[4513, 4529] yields 0.7 Ang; 1.87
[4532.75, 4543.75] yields 1.0 Ang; 1.82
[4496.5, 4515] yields -0.3 Ang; 1.95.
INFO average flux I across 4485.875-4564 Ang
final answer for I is 1.9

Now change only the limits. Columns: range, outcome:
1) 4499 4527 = 1.92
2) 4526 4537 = 1.79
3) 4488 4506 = 1.88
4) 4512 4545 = 1.84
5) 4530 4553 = 1.84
